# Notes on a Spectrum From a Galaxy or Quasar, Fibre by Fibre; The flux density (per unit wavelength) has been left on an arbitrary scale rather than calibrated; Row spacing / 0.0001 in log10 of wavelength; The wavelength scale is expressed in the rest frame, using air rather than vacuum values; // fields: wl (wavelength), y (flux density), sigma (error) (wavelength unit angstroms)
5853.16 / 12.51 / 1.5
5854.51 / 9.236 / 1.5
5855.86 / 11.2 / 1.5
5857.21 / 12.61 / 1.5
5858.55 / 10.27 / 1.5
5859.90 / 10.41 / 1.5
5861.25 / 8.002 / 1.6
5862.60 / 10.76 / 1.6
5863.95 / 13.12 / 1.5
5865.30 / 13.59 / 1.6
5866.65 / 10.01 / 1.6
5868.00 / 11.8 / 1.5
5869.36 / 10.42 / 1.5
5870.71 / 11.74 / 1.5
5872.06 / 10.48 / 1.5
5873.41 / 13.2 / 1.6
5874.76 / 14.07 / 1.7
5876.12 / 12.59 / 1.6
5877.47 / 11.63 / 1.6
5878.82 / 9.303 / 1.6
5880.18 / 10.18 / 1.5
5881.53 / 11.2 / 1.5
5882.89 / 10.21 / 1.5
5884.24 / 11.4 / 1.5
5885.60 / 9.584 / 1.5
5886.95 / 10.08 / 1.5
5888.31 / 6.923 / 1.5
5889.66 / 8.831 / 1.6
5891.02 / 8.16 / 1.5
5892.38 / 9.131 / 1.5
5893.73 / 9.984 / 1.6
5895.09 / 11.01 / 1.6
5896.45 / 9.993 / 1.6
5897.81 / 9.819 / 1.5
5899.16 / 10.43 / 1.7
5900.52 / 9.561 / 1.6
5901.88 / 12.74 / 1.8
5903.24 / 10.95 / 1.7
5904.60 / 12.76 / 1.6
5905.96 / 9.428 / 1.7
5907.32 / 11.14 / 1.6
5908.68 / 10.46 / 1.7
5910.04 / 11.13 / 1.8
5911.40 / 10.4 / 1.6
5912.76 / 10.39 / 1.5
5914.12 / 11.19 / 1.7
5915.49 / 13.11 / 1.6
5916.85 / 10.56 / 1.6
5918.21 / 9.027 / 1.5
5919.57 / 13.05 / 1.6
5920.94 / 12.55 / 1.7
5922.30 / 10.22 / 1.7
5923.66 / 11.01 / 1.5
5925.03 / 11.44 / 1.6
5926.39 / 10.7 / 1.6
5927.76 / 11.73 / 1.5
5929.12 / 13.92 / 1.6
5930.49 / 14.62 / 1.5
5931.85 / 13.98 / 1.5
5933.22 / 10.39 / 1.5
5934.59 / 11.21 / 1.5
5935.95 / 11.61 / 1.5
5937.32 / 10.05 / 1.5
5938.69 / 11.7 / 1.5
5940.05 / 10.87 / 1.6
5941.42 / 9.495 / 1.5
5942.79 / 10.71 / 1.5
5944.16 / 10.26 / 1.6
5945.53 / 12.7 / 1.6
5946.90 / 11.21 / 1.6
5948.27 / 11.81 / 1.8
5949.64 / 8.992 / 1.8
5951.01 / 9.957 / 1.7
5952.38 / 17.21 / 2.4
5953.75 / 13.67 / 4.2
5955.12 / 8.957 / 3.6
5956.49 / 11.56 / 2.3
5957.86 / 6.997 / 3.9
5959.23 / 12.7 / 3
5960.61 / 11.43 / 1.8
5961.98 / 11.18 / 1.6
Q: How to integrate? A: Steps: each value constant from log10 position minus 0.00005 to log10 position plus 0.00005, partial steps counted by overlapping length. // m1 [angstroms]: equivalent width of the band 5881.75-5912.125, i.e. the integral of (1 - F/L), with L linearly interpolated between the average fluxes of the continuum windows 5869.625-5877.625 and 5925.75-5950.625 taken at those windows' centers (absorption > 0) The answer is 4.4 angstroms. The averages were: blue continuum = 12.2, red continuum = 11.4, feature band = 10.2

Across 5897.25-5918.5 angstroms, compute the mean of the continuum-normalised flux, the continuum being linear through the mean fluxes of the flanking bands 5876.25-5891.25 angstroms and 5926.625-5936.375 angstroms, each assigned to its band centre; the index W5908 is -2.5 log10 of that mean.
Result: 0.03 mag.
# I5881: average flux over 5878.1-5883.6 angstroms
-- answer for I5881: 10.2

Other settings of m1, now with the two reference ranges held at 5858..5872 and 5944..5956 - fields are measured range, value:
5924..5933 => -0.8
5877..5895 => 2.3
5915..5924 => 0.1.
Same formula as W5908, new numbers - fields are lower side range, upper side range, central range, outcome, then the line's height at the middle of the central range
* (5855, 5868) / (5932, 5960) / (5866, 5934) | 0.016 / 11.1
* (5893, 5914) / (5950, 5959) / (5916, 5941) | -0.053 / 11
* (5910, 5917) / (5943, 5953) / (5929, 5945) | 0.000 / 11.5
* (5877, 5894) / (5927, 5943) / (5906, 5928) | -0.008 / 11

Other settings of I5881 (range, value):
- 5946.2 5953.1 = 11.8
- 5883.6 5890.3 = 9.36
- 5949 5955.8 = 11.8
